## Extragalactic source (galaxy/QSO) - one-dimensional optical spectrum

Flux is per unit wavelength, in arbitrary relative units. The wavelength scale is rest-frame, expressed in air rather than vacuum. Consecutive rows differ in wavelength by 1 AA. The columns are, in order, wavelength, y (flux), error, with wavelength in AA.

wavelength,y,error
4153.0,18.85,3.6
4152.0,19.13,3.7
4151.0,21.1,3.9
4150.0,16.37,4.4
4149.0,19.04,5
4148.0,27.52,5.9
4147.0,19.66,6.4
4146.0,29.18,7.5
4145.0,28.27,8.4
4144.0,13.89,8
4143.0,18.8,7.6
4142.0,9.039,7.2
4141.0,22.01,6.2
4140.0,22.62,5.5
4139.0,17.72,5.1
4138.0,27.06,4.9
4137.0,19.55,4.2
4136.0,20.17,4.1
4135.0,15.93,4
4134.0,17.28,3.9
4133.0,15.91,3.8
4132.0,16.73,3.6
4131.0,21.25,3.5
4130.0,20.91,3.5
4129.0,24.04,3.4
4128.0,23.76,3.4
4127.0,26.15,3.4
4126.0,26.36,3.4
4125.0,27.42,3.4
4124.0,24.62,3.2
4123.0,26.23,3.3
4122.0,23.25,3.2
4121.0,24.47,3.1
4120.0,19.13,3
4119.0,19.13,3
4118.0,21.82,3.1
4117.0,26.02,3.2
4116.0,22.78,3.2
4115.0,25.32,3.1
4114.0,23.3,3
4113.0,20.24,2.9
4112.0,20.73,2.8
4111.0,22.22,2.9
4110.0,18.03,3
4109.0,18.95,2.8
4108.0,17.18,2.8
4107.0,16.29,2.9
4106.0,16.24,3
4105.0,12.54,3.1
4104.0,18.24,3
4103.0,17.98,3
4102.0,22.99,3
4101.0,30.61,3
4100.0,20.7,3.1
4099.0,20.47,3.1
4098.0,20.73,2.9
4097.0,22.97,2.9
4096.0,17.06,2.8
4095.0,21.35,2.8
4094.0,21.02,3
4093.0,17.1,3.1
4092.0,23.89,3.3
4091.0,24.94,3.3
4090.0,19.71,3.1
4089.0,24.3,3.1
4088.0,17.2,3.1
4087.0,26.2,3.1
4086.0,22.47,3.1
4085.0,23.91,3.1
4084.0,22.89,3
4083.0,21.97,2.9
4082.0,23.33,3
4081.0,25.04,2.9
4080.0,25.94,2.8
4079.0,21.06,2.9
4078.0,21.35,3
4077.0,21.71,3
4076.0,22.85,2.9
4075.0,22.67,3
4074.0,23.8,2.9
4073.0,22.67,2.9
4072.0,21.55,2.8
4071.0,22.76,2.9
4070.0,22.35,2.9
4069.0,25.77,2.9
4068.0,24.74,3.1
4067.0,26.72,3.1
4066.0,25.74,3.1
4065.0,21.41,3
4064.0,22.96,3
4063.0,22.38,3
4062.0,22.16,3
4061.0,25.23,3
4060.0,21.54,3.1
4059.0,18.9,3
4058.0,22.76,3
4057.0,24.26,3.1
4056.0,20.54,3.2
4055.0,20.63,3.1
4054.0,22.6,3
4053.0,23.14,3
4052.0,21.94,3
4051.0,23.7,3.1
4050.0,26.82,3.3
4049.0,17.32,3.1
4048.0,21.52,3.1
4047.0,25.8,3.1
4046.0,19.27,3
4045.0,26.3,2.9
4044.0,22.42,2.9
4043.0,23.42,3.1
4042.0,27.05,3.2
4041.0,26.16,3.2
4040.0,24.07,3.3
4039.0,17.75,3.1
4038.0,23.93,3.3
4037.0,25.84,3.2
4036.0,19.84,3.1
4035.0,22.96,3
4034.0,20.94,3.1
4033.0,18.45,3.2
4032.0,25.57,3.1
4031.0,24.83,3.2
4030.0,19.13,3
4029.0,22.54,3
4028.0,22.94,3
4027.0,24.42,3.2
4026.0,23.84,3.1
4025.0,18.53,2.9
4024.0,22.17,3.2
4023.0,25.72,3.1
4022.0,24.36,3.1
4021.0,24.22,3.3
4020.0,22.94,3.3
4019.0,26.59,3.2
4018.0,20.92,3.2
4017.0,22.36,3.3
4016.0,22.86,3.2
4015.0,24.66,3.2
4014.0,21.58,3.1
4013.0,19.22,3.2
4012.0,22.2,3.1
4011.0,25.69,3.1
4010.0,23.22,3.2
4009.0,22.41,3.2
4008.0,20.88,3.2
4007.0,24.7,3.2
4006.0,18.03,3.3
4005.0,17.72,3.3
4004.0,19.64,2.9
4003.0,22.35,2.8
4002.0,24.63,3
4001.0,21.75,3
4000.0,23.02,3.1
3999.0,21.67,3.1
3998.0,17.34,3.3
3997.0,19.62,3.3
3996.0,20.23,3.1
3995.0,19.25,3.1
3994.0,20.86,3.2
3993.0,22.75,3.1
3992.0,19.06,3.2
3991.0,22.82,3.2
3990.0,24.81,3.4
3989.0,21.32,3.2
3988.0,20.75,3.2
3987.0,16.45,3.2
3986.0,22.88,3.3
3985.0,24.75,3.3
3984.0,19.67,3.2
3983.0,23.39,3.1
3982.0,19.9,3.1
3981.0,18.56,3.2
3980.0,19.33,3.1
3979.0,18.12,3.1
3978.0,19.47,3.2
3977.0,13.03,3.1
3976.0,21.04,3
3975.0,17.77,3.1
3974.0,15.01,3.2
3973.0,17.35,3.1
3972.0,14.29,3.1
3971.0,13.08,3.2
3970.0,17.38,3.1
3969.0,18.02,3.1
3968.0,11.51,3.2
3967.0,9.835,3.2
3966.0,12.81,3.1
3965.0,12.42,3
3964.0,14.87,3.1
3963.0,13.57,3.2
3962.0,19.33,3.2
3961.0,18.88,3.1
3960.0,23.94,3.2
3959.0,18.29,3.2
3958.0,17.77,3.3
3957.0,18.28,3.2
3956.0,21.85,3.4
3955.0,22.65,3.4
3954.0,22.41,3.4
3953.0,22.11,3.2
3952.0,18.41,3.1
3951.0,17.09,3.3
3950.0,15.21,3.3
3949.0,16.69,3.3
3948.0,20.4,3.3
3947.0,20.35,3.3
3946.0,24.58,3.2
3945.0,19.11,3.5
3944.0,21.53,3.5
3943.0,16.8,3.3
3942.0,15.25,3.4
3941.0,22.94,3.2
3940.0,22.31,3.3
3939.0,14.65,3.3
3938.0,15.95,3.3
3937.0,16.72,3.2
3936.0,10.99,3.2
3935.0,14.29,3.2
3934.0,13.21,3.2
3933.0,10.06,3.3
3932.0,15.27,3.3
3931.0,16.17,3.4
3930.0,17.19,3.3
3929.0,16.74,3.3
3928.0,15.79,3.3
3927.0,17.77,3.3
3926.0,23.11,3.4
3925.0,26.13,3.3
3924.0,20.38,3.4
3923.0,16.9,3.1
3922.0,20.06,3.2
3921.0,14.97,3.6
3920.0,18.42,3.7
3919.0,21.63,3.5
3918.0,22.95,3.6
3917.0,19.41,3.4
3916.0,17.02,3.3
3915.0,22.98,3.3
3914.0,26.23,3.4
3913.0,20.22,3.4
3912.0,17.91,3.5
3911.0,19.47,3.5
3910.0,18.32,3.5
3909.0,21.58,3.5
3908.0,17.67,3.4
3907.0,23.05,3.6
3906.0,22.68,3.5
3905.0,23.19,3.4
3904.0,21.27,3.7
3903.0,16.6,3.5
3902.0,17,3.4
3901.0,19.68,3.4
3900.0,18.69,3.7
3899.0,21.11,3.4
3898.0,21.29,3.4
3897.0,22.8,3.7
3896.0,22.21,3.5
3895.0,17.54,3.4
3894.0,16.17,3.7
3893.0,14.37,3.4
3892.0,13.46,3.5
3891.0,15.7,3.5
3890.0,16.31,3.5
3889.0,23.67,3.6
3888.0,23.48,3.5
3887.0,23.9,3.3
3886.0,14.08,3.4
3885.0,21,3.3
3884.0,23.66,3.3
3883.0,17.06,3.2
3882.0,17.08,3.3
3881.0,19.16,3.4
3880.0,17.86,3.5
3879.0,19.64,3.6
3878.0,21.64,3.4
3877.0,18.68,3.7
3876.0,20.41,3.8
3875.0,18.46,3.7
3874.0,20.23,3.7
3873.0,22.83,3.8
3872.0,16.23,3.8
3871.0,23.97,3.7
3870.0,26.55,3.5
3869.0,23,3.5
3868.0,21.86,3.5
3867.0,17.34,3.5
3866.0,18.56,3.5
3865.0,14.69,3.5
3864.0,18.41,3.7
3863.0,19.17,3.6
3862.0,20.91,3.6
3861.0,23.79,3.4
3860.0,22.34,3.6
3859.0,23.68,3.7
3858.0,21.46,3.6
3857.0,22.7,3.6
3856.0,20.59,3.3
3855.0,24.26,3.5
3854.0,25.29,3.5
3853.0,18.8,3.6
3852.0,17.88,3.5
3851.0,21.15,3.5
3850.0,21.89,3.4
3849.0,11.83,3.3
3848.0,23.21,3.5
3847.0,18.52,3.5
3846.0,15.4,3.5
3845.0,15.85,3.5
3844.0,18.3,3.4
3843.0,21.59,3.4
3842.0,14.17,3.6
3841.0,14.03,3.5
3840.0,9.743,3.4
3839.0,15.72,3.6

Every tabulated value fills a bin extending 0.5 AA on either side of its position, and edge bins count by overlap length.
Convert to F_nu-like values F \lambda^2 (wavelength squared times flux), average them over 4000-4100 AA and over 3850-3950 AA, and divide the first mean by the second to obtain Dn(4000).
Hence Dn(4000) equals 1.25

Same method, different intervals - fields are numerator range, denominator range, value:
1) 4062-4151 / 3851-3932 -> 1.21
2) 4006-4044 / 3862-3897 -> 1.27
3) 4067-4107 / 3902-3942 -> 1.27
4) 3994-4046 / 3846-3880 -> 1.18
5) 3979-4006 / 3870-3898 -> 1.13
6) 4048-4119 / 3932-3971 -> 1.35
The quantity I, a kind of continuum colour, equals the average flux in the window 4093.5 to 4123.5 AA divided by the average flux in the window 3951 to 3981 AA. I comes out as 1.2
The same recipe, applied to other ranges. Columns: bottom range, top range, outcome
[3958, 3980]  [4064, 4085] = 1.43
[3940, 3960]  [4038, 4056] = 1.16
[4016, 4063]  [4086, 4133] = 0.94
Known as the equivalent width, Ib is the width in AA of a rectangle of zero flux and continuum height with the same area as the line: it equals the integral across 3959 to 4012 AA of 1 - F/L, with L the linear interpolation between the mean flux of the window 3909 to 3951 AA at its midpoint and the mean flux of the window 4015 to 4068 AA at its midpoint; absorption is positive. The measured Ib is 3.7 AA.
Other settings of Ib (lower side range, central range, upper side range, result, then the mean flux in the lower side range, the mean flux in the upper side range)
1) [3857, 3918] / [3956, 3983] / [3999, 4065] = 5.74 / 20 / 22.6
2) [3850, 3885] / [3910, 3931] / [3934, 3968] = -0.92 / 20.6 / 17.8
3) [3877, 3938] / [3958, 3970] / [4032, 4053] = 2.69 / 18.9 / 22.9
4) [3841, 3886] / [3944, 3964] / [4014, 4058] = 1.87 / 19.9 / 22.9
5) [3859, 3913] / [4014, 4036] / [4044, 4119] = -1.46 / 19.8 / 22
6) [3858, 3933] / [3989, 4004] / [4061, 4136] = -0.41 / 19.7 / 21.9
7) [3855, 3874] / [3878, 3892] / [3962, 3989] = 0.73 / 21.1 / 17.2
